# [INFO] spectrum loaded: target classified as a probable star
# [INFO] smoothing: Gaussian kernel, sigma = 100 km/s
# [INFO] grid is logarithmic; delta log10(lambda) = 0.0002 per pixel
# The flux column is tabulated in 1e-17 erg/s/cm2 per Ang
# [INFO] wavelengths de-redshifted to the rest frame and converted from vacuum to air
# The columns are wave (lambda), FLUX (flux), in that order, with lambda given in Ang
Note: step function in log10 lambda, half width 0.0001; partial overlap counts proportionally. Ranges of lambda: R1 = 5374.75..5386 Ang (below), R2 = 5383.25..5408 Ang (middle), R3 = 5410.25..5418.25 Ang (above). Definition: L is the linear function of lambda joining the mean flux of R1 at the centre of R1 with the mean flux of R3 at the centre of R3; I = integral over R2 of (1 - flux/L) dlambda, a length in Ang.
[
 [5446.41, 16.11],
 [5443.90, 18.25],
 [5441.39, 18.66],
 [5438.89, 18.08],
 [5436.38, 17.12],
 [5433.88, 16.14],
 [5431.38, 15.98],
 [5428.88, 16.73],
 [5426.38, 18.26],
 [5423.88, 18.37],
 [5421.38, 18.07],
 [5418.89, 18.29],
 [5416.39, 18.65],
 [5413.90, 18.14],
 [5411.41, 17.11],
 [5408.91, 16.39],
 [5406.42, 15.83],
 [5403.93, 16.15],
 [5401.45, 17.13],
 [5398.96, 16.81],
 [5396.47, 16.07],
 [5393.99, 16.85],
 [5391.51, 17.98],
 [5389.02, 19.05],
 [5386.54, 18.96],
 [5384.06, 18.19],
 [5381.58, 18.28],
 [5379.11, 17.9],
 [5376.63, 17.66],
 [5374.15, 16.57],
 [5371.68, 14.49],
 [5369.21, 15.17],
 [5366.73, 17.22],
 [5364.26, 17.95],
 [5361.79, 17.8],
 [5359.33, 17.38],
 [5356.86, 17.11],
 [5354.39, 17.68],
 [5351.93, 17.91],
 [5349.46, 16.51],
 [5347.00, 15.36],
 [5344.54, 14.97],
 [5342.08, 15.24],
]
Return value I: 1.0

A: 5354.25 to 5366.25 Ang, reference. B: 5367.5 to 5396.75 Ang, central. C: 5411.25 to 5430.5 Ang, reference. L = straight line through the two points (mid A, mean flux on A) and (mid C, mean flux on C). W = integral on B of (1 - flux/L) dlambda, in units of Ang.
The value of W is 0.7 Ang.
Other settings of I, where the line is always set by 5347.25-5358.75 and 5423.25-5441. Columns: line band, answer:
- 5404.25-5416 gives 0.20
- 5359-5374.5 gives 0.49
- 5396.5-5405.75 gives 0.35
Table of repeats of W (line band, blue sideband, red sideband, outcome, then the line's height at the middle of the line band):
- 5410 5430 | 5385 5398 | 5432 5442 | -0.5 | 17.5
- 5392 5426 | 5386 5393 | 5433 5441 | 1.5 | 18.1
